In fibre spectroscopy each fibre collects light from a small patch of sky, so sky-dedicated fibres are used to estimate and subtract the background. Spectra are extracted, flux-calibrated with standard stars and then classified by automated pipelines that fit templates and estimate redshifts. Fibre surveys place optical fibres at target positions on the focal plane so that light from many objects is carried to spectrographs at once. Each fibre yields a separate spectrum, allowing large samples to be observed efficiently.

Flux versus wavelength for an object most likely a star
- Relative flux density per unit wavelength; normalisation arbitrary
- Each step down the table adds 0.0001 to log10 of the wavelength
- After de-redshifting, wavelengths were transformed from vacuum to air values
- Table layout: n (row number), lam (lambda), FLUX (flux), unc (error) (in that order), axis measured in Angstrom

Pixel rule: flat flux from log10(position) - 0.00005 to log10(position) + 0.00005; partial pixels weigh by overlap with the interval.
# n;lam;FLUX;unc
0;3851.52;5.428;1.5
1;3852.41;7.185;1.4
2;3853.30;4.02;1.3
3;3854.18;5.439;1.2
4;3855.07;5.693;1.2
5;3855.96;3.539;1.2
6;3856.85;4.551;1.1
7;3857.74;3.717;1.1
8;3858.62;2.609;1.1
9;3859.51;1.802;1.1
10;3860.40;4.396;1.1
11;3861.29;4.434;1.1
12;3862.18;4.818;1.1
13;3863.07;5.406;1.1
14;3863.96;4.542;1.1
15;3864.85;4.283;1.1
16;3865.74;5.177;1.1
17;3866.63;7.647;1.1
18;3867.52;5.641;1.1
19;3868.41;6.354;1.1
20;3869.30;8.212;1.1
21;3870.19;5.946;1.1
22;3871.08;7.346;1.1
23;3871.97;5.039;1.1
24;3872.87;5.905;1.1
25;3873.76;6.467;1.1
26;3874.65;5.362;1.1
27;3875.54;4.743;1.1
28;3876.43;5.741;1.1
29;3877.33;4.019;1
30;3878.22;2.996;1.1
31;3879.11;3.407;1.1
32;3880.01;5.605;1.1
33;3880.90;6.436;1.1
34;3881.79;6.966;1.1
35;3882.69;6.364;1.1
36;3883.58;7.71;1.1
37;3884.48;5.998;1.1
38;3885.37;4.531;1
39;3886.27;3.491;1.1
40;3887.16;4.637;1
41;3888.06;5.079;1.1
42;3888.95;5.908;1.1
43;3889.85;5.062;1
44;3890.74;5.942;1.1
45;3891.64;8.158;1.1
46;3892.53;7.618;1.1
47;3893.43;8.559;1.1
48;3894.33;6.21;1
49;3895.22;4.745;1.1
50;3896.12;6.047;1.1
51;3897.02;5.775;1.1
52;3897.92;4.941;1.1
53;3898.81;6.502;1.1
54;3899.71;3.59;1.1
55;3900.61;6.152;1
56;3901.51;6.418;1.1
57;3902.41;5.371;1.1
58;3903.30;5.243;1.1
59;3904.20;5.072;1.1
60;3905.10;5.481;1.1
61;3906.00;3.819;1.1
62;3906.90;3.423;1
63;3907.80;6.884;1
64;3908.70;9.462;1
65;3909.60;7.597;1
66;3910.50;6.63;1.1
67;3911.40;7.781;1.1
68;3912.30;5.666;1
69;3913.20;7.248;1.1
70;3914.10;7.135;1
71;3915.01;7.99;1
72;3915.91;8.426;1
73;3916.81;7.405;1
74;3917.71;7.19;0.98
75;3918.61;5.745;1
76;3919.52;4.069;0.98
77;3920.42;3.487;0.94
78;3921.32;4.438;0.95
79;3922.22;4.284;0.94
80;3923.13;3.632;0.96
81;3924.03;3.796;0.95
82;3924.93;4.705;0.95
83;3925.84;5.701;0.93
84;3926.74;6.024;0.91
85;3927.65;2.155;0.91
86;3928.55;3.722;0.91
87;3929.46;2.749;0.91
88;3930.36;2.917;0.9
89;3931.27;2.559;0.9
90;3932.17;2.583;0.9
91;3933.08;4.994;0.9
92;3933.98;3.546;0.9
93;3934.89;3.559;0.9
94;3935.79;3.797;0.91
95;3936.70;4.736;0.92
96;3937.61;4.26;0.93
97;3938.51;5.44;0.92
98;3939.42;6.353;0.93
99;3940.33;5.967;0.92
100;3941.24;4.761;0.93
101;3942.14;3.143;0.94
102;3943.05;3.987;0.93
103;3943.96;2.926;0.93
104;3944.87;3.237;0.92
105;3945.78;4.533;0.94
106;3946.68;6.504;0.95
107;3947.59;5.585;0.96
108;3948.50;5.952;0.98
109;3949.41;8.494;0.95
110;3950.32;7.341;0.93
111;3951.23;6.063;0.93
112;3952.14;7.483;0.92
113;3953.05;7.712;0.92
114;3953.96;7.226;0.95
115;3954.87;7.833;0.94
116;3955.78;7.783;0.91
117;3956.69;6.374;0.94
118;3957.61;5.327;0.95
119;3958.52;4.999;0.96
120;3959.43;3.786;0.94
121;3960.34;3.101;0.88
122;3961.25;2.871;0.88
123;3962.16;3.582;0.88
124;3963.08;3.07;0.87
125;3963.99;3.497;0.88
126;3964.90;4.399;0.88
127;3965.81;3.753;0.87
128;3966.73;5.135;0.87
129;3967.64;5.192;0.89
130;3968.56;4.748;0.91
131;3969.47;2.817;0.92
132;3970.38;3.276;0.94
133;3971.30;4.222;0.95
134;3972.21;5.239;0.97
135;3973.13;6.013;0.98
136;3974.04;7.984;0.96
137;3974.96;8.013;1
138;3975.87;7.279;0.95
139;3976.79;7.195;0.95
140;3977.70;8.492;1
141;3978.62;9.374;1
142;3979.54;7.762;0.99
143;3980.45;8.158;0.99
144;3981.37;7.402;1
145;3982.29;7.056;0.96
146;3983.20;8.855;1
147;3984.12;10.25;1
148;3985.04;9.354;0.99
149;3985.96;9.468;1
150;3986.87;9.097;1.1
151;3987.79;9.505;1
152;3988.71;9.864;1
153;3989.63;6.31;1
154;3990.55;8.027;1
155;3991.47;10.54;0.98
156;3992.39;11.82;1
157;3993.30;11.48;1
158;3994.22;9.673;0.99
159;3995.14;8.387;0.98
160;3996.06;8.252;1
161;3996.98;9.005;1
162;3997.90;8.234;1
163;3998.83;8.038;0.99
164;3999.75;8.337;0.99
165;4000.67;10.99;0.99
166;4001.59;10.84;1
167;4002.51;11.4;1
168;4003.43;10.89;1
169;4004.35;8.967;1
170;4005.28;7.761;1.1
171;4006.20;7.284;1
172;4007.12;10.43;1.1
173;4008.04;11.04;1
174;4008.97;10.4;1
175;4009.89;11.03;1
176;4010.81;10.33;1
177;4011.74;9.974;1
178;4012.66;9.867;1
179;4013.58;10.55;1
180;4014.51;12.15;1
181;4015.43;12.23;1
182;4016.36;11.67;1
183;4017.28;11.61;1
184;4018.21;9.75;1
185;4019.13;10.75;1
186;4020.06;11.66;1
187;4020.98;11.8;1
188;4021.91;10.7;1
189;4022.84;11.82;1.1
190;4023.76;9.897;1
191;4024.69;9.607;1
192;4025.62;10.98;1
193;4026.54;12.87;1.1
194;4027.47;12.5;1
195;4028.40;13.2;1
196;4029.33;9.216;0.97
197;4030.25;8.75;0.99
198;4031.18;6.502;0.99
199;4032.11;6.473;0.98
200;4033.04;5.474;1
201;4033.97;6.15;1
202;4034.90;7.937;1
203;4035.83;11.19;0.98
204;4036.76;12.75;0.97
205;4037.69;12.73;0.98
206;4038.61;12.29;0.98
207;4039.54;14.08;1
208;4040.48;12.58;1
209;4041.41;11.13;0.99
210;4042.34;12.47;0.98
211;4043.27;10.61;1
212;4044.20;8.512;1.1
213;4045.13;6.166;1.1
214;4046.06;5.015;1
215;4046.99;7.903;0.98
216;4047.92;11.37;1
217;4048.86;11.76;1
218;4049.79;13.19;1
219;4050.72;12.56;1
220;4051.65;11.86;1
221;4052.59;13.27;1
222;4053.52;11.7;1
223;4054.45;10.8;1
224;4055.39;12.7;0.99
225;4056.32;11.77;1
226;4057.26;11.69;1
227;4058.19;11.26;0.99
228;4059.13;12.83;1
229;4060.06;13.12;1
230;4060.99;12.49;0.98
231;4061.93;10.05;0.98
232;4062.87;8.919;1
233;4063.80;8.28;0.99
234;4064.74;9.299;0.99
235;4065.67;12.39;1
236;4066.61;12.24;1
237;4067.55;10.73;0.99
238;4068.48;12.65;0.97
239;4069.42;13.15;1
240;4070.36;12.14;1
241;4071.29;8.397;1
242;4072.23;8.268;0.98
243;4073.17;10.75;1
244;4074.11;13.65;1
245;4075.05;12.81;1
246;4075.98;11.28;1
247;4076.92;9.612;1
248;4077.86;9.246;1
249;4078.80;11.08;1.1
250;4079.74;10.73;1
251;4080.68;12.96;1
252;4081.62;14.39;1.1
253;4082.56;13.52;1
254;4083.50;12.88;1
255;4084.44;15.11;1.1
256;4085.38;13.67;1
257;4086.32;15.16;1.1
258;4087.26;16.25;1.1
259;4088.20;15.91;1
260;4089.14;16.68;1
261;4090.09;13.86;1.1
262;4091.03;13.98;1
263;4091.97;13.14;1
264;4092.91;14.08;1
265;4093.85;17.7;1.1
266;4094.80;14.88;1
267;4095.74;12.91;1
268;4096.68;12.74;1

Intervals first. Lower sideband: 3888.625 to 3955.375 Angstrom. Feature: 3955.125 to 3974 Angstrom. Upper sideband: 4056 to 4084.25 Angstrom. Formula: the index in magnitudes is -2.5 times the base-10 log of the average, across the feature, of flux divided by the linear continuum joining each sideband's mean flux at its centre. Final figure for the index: 0.49 mag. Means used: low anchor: 5.51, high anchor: 11.5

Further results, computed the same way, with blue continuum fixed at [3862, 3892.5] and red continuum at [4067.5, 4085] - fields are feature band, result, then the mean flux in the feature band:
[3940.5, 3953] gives 0.39 mag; 5.48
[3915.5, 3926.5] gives 0.31 mag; 5.24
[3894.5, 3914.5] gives 0.10 mag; 5.96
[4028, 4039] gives 0.12 mag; 9.35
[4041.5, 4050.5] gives 0.11 mag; 9.81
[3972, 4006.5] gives 0.04 mag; 8.79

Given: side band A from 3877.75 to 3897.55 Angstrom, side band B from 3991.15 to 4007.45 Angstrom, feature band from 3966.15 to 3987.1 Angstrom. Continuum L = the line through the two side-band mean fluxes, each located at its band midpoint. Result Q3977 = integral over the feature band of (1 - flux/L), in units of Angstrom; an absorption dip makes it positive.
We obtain 4.3 Angstrom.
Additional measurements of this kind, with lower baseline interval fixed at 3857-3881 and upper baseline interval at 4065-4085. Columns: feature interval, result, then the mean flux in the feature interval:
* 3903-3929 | 3.62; 5.66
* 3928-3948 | 8.69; 4.16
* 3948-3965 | 4.83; 5.65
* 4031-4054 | 1.03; 10.3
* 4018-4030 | -1.17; 11.1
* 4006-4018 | -1.19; 10.7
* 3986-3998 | -0.26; 9.29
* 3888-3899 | -0.65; 6.23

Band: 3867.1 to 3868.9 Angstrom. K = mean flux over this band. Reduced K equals 6.06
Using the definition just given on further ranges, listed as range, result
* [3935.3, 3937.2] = 4.25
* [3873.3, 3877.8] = 5.26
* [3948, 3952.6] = 7.05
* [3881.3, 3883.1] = 6.66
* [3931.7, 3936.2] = 3.7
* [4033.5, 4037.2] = 9.47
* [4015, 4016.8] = 11.9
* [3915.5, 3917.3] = 7.9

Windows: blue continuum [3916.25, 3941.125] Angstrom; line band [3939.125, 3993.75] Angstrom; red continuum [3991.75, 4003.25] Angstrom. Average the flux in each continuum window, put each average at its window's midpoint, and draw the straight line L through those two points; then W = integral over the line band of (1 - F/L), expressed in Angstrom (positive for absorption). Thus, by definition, 7.0 Angstrom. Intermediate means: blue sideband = 4.46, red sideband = 9.75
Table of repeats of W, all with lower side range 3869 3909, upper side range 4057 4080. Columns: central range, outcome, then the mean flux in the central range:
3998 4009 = -0.6 Angstrom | 9.62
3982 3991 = -0.2 Angstrom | 8.81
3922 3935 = 5.8 Angstrom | 3.79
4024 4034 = 0.5 Angstrom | 9.39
